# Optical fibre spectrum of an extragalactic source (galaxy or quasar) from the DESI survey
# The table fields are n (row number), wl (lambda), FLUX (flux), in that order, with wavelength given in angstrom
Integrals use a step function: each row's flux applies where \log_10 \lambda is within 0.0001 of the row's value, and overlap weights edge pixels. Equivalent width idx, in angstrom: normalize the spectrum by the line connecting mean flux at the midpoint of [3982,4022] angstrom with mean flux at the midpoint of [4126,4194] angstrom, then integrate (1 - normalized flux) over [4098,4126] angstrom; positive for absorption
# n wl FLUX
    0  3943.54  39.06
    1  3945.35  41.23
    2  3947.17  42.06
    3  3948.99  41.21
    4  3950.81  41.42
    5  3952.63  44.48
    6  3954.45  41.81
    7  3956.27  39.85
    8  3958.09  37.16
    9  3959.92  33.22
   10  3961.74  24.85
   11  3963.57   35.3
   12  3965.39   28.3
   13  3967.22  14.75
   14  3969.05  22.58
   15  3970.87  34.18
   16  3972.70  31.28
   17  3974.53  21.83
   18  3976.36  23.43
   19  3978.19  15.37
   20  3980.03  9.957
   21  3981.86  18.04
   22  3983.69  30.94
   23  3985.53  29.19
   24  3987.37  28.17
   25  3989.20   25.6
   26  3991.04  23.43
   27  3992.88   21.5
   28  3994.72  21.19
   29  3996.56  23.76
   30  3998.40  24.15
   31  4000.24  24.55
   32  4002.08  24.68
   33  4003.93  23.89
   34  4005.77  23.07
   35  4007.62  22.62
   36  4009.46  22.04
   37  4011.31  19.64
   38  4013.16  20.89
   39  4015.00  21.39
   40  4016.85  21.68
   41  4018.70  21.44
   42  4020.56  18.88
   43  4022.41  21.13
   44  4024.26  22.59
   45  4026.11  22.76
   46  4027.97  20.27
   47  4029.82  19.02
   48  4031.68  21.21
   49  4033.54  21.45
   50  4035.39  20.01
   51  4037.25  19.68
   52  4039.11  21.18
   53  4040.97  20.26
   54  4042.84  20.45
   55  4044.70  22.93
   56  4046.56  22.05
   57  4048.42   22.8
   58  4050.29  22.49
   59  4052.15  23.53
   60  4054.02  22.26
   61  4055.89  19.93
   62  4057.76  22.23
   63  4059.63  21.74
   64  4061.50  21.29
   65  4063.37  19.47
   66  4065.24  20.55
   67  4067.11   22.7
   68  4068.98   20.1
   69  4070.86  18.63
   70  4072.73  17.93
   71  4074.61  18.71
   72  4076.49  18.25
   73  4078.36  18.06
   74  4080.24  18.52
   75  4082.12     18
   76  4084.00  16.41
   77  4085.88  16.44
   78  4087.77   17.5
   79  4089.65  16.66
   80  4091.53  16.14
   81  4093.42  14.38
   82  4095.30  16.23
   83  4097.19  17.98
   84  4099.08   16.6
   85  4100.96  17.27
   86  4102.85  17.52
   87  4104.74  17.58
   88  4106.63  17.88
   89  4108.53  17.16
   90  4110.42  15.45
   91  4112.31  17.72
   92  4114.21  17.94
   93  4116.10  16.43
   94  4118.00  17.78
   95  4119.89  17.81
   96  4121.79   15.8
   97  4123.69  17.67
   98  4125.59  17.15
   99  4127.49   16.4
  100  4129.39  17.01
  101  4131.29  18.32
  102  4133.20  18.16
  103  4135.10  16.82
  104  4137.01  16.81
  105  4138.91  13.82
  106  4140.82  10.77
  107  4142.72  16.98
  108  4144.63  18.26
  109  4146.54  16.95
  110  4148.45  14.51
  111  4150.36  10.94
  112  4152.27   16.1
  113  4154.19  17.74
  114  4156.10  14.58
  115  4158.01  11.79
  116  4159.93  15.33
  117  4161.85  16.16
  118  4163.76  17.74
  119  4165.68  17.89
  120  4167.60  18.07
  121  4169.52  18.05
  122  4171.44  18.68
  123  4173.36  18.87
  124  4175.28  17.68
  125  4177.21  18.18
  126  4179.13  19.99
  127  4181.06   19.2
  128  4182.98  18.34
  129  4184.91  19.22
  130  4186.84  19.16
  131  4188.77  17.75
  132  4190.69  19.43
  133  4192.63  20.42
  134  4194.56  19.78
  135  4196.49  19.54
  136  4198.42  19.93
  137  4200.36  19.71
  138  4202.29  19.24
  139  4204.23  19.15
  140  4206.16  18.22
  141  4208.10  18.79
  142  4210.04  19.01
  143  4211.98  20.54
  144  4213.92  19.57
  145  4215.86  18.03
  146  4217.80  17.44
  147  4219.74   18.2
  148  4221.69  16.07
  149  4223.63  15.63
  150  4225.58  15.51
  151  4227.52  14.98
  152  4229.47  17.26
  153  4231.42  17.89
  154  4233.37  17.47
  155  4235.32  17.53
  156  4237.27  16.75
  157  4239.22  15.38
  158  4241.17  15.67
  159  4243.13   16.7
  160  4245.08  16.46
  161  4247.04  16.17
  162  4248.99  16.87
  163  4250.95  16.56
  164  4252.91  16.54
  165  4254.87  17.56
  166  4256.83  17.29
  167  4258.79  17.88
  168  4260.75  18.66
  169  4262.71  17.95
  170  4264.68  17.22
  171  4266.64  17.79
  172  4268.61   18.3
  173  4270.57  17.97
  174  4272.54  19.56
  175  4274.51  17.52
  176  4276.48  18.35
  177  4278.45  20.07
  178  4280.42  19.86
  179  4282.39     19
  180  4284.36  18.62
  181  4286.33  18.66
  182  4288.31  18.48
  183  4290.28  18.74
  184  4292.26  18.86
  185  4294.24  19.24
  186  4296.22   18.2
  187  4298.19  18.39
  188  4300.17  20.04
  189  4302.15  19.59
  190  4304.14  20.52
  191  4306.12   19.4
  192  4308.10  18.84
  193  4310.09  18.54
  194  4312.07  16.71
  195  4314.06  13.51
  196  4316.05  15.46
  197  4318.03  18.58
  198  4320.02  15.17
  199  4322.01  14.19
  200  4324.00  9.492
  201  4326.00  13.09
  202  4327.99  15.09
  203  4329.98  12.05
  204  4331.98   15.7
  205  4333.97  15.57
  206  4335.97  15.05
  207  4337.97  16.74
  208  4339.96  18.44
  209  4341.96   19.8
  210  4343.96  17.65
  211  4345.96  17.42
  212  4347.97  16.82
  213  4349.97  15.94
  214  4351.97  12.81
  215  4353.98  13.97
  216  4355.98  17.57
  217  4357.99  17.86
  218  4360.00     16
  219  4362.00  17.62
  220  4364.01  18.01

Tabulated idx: 2.6 angstrom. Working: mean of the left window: 23.3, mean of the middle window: 17.2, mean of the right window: 17.1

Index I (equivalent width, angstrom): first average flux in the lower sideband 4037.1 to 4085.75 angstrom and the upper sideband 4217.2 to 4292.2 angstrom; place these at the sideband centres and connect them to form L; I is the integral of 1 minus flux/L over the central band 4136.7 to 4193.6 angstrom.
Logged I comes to 5.5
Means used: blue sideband 20.3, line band 17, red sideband 17.5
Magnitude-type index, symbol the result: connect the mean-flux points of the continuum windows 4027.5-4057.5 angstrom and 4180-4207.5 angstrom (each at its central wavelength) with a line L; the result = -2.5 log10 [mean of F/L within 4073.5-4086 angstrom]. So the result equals 0.16 mag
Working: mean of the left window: 21.3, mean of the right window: 19.2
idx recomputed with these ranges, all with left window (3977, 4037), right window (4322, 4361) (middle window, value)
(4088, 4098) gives 2.0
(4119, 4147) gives 4.3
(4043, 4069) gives -0.8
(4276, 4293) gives -2.3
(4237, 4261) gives 0.8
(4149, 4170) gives 3.6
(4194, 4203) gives -0.6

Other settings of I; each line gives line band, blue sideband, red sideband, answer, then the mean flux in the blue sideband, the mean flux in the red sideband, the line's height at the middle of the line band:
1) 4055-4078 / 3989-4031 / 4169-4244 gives 1.0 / 22.1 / 18.2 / 21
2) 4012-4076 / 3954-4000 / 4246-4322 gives 9.0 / 26.2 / 18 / 24.4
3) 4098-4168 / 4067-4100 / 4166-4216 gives 6.9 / 17.6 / 19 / 18.3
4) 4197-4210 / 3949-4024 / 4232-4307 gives 0.5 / 25.9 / 18.1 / 19.9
